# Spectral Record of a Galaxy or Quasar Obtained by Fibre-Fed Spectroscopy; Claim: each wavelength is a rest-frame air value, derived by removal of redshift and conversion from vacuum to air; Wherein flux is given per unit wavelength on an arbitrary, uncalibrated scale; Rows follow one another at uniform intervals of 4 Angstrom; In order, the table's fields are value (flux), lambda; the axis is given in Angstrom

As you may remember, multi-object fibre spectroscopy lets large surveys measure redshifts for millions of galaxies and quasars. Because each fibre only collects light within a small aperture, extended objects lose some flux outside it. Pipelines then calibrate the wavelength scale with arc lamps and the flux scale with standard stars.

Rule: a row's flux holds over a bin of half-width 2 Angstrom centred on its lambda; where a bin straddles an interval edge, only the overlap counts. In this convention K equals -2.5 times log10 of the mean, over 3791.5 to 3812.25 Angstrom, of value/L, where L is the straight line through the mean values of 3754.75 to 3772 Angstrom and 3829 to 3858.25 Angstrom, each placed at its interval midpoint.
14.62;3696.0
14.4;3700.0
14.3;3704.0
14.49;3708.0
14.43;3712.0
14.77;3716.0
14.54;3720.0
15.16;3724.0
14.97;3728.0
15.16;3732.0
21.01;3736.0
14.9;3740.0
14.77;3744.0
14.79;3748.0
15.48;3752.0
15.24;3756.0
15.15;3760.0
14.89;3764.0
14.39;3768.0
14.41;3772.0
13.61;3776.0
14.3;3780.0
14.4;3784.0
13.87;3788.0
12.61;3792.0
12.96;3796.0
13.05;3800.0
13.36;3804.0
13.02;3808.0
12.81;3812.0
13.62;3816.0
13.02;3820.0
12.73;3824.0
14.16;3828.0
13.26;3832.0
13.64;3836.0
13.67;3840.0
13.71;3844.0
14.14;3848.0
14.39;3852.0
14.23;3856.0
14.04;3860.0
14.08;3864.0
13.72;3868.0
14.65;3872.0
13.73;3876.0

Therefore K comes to 0.11 mag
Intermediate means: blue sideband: 14.8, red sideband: 13.9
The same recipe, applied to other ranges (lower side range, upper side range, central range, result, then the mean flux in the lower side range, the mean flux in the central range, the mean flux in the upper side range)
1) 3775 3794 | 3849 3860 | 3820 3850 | 0.04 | 13.8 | 13.6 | 14.2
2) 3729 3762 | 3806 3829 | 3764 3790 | 0.03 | 15.8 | 14.2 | 13.2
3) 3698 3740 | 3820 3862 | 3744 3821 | 0.04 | 15.3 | 14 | 13.8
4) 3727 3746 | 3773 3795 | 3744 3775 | 0.01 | 16.2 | 14.9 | 13.8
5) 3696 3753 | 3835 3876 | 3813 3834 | 0.08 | 15.2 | 13.3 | 14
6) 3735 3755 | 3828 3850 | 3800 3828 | 0.09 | 15.9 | 13.2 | 13.7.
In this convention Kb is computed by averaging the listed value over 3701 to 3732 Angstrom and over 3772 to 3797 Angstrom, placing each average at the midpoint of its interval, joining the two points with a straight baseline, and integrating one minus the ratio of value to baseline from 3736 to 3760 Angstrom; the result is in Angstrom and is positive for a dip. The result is -2.2 Angstrom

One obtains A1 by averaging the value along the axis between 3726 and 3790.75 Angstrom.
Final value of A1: 15.1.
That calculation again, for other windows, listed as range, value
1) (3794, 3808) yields 13.1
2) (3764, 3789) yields 14.2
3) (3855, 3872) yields 14.1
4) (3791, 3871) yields 13.5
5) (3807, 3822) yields 13.1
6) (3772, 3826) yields 13.4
